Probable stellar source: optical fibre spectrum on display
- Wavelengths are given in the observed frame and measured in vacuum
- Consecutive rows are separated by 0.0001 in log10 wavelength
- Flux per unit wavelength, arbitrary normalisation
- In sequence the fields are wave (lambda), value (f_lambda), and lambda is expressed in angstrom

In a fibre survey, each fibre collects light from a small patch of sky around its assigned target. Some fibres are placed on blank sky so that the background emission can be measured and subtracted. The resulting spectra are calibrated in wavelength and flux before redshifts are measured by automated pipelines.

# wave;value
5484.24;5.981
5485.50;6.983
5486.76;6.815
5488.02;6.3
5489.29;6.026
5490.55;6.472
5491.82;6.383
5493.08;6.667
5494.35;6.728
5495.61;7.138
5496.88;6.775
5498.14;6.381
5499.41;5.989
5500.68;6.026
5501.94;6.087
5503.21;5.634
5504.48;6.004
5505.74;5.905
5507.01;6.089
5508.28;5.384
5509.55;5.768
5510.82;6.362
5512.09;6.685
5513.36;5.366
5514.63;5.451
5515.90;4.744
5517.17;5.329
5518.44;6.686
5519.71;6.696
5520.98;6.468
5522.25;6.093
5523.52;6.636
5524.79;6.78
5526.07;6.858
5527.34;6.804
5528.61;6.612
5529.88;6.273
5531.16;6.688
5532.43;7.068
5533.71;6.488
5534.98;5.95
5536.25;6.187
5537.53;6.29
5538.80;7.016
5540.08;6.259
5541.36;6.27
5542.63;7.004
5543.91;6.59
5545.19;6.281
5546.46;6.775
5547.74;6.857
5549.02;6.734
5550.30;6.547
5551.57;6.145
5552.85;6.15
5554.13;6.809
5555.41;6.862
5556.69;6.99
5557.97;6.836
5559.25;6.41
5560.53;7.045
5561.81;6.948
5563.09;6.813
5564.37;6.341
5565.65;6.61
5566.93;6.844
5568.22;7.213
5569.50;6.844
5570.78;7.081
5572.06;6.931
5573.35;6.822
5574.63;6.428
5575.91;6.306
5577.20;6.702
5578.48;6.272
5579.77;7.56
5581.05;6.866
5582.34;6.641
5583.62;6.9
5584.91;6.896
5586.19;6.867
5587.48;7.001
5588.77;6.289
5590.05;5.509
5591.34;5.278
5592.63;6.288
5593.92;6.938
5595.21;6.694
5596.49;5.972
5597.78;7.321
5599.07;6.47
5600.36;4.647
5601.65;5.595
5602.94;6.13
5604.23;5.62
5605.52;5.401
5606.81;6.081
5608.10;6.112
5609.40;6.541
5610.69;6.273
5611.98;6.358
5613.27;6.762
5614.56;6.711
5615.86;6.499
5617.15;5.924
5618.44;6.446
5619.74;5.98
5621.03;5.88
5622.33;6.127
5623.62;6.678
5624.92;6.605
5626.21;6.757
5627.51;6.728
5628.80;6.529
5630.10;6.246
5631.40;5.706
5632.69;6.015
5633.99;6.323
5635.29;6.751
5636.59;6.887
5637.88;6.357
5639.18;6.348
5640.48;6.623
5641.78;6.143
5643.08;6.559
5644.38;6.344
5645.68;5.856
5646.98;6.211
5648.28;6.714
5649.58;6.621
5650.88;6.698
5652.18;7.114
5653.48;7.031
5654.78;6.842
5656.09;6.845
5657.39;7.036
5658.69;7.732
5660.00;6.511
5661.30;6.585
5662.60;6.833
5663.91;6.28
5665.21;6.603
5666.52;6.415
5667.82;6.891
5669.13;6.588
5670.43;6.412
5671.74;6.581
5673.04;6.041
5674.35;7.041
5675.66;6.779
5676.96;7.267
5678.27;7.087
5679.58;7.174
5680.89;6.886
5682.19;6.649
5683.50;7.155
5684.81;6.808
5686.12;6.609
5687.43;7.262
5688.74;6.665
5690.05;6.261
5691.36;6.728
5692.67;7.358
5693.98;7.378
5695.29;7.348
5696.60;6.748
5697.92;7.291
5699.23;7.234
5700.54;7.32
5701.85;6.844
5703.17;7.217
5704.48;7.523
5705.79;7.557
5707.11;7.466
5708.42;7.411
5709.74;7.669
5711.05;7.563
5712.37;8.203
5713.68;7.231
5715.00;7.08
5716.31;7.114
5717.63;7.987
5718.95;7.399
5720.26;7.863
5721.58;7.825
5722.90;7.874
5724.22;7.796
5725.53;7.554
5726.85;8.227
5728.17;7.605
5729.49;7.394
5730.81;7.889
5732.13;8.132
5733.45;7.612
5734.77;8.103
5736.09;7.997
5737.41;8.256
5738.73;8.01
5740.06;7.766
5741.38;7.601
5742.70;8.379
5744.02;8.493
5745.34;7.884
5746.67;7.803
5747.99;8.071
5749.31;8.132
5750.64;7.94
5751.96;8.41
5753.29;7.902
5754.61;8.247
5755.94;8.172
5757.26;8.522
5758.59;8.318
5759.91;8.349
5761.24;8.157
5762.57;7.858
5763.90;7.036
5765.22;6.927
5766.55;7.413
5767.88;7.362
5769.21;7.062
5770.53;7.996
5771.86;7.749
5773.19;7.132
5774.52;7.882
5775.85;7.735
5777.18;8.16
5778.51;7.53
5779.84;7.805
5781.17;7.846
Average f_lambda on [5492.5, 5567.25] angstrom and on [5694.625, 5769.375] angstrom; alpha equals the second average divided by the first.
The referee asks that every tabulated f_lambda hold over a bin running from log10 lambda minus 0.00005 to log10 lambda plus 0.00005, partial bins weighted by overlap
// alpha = 1.2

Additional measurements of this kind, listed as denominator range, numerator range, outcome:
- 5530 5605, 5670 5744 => 1.13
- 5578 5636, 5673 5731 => 1.15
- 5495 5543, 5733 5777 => 1.26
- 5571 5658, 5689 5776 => 1.19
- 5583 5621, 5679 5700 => 1.12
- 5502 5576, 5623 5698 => 1.04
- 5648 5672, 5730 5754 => 1.19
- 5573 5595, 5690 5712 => 1.11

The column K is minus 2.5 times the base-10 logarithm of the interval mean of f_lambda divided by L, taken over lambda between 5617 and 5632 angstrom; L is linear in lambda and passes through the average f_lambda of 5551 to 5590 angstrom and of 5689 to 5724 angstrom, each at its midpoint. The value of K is 0.11 mag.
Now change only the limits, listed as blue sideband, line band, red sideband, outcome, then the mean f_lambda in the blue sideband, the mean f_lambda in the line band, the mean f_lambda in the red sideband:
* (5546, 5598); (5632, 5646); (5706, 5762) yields 0.12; 6.66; 6.39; 7.89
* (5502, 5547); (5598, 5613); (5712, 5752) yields 0.15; 6.27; 5.99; 7.85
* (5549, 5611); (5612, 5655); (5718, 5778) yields 0.08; 6.5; 6.45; 7.87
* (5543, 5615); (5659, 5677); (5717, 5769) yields 0.10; 6.52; 6.63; 7.9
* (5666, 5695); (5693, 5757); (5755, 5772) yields -0.06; 6.83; 7.72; 7.77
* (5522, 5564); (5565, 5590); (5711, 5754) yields 0.01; 6.61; 6.76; 7.86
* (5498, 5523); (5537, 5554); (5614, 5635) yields -0.08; 5.95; 6.54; 6.33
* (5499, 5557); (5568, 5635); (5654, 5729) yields 0.05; 6.32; 6.4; 7.13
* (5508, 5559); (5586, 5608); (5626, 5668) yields 0.07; 6.4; 6.11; 6.57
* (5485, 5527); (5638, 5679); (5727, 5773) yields 0.10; 6.24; 6.66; 7.89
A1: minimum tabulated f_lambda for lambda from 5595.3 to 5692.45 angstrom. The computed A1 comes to 4.647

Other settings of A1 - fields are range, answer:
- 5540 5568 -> 6.145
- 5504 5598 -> 4.744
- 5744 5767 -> 6.927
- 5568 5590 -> 6.272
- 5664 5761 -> 6.041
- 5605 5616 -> 5.401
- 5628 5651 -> 5.706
